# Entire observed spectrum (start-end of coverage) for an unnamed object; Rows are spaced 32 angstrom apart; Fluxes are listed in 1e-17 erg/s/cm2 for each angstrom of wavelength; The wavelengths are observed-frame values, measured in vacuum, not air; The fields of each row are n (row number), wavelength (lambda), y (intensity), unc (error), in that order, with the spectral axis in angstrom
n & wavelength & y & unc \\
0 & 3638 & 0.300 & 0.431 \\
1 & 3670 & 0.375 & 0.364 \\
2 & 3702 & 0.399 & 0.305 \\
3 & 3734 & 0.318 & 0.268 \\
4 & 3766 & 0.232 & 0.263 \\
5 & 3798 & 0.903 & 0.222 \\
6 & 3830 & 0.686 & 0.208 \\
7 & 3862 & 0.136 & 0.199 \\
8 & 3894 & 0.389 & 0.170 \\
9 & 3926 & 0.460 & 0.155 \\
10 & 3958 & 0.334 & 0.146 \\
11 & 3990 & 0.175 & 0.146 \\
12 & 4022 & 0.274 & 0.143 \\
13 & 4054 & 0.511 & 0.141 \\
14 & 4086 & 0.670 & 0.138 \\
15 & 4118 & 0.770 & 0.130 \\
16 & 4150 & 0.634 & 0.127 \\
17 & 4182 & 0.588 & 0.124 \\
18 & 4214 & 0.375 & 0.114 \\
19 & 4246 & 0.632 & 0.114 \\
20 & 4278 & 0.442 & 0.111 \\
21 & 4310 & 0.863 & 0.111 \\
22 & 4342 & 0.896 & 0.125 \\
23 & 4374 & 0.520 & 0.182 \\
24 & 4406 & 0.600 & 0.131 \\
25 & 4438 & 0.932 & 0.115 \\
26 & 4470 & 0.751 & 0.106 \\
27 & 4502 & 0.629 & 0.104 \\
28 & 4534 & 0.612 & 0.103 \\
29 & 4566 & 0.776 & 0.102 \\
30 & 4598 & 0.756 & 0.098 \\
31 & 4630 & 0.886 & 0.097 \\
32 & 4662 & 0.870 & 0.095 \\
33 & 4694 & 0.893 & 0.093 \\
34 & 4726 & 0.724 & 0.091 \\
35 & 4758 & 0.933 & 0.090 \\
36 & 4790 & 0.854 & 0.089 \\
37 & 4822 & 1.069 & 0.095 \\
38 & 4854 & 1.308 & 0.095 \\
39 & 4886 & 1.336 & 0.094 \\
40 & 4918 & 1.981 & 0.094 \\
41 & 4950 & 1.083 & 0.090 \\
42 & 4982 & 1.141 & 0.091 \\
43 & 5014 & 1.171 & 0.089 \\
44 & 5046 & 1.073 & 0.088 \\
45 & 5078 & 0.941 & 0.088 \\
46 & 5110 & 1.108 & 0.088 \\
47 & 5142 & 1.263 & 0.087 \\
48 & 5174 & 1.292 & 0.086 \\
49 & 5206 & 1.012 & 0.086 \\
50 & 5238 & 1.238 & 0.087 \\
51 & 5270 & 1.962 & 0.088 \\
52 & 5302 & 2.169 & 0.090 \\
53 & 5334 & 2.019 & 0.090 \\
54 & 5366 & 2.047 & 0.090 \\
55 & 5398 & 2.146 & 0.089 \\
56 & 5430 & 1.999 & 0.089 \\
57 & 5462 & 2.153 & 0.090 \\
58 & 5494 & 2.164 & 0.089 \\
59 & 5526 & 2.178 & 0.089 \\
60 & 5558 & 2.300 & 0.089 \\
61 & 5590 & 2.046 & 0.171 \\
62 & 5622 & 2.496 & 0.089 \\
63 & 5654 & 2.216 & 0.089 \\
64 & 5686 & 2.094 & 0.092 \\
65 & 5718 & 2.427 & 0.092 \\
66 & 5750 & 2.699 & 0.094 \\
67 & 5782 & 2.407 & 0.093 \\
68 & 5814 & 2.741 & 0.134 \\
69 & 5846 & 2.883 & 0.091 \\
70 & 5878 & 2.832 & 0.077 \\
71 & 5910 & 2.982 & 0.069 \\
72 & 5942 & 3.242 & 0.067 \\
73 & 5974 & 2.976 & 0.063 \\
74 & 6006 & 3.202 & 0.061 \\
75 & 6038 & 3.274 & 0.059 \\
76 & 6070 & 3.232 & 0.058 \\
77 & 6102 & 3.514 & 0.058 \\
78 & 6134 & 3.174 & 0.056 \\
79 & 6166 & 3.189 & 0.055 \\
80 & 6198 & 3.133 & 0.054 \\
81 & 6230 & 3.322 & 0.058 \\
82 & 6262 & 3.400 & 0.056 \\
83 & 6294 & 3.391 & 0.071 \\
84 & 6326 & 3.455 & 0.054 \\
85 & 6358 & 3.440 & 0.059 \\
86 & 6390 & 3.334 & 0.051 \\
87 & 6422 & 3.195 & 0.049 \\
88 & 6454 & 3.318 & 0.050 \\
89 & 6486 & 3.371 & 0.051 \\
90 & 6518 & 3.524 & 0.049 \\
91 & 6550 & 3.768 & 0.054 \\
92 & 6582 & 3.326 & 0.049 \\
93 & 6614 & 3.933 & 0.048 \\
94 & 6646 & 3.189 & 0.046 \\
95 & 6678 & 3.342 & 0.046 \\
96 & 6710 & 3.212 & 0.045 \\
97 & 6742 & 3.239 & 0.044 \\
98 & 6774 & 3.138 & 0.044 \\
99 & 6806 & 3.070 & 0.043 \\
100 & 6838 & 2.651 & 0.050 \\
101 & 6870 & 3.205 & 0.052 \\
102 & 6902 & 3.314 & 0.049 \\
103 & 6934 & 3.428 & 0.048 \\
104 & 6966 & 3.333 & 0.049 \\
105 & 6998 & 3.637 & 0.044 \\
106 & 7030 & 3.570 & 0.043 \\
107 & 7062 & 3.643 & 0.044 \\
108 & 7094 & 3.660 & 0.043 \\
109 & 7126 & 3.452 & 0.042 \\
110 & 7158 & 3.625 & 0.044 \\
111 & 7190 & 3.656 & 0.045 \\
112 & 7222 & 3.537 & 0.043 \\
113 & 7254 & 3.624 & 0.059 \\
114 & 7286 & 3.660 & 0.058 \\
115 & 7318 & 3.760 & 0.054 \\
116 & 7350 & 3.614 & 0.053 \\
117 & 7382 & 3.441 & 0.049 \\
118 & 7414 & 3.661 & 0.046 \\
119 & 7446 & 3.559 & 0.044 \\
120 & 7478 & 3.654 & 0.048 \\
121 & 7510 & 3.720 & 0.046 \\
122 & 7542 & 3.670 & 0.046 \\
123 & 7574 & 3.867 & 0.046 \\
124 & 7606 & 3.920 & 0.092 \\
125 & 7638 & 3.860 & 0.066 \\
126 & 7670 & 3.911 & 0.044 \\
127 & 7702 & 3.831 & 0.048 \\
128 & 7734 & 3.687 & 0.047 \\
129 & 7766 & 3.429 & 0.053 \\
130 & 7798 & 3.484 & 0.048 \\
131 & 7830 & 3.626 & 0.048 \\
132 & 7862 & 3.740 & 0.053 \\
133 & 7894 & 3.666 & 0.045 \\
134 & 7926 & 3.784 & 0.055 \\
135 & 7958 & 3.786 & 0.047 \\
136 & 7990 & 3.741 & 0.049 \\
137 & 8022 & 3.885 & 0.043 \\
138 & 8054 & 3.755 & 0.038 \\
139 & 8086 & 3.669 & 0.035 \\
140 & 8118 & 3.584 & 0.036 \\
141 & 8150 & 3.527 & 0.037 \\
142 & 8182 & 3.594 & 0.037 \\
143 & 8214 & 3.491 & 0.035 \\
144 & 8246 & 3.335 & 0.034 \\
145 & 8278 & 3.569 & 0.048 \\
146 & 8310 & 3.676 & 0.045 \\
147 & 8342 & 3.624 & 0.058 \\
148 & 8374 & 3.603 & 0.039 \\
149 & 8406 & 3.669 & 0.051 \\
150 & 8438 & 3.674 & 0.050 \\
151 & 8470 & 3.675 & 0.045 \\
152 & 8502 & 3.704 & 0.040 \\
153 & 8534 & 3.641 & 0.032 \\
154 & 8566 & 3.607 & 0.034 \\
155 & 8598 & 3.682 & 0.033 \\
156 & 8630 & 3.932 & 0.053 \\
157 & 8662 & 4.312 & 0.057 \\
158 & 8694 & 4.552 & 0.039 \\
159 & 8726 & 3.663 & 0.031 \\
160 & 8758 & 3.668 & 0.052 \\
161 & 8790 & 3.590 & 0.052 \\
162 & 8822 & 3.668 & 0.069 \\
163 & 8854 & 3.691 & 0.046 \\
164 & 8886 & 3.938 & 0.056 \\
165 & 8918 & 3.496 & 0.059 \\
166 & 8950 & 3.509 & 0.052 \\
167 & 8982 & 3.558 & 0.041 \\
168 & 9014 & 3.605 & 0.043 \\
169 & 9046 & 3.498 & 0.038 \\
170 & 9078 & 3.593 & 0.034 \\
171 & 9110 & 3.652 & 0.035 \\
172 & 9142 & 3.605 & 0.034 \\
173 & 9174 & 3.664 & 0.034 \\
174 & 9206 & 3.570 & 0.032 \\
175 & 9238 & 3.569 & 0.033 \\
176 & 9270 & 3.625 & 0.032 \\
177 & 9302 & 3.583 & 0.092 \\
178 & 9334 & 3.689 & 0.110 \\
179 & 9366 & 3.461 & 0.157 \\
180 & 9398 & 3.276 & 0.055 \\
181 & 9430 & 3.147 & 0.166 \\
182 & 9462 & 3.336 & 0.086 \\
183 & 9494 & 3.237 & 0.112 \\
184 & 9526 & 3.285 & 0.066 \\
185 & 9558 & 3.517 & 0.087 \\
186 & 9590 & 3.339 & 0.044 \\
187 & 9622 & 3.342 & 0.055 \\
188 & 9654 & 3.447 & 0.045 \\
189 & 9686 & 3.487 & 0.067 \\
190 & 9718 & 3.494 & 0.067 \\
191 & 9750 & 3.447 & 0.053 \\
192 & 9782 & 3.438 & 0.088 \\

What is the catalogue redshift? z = 0.32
